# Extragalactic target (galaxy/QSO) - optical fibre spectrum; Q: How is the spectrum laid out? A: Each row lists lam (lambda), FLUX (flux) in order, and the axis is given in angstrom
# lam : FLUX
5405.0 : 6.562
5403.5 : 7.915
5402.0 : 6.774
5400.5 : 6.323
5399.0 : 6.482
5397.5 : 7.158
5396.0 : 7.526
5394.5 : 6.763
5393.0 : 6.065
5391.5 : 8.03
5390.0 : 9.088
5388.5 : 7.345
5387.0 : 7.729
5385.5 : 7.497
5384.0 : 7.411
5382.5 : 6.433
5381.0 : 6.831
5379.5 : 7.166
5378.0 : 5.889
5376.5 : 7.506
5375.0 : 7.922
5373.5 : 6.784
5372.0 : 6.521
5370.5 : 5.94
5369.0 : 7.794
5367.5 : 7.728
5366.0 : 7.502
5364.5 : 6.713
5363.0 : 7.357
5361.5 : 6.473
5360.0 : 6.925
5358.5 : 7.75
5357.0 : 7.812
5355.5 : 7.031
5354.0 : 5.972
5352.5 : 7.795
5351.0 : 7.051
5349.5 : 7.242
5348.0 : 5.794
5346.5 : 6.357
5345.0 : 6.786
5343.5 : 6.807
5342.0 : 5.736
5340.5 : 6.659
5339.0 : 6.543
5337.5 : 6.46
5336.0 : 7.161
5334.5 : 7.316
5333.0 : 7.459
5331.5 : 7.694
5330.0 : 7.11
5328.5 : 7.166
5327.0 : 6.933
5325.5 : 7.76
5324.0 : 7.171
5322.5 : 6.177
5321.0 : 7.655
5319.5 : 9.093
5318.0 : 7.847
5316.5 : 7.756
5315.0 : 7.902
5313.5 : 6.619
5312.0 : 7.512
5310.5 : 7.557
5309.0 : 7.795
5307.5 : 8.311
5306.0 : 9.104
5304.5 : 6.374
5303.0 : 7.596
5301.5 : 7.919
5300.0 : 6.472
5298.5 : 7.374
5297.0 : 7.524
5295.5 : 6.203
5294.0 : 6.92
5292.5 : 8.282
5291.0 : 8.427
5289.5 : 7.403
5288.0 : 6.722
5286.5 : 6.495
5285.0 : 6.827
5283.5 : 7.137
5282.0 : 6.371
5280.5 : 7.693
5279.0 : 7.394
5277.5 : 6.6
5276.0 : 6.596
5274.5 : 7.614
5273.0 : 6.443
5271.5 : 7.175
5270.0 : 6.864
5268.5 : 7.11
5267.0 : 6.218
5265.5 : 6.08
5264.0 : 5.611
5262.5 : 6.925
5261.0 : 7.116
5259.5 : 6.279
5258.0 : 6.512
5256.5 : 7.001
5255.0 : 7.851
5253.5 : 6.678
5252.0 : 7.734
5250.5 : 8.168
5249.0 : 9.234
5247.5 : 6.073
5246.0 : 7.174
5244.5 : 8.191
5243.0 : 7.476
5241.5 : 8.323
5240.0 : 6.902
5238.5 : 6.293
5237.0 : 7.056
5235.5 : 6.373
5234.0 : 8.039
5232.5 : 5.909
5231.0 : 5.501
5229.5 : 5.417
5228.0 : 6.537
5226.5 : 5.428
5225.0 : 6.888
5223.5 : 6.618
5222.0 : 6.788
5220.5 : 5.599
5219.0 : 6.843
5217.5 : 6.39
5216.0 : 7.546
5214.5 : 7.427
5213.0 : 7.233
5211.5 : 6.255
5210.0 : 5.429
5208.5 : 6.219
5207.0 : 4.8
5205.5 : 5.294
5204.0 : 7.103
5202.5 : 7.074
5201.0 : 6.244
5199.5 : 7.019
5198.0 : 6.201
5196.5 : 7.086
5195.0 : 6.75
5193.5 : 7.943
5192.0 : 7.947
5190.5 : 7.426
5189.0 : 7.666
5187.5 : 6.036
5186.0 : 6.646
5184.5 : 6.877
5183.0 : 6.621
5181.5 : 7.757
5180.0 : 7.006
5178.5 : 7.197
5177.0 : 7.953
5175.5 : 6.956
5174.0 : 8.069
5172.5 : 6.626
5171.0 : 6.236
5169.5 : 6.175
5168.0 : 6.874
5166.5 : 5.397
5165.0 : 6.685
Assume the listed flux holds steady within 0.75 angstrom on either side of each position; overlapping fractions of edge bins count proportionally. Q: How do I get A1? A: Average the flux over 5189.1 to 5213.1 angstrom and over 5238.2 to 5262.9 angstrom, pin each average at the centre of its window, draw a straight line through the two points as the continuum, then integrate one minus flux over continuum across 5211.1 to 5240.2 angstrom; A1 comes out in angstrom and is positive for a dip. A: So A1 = 1.8 angstrom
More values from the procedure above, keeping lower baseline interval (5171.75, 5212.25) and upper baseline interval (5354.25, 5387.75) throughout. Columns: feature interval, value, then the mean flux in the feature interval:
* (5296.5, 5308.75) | -1.0 angstrom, 7.59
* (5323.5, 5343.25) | 0.1 angstrom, 7.01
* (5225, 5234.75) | 1.0 angstrom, 6.2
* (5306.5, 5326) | -1.7 angstrom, 7.64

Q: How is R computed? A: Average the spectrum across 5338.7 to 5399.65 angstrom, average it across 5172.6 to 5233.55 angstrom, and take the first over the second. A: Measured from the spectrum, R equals 1.0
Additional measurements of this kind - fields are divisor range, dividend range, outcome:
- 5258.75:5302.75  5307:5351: 1.03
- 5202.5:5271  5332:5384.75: 1.03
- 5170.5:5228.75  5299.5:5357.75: 1.07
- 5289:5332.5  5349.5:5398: 0.96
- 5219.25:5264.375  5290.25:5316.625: 1.10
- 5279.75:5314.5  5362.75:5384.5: 0.96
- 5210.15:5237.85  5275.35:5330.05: 1.13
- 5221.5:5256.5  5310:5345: 1.03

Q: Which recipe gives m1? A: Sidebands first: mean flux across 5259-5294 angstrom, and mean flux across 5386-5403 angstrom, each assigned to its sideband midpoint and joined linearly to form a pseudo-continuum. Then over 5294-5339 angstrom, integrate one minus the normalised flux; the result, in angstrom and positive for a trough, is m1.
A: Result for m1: -2.3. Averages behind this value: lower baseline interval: 6.93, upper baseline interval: 7.22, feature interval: 7.39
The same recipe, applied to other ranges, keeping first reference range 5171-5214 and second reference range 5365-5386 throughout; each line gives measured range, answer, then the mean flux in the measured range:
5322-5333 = -0.3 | 7.19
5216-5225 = 0.4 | 6.58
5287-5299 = -0.7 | 7.34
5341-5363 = 0.6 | 6.84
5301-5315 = -1.4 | 7.65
